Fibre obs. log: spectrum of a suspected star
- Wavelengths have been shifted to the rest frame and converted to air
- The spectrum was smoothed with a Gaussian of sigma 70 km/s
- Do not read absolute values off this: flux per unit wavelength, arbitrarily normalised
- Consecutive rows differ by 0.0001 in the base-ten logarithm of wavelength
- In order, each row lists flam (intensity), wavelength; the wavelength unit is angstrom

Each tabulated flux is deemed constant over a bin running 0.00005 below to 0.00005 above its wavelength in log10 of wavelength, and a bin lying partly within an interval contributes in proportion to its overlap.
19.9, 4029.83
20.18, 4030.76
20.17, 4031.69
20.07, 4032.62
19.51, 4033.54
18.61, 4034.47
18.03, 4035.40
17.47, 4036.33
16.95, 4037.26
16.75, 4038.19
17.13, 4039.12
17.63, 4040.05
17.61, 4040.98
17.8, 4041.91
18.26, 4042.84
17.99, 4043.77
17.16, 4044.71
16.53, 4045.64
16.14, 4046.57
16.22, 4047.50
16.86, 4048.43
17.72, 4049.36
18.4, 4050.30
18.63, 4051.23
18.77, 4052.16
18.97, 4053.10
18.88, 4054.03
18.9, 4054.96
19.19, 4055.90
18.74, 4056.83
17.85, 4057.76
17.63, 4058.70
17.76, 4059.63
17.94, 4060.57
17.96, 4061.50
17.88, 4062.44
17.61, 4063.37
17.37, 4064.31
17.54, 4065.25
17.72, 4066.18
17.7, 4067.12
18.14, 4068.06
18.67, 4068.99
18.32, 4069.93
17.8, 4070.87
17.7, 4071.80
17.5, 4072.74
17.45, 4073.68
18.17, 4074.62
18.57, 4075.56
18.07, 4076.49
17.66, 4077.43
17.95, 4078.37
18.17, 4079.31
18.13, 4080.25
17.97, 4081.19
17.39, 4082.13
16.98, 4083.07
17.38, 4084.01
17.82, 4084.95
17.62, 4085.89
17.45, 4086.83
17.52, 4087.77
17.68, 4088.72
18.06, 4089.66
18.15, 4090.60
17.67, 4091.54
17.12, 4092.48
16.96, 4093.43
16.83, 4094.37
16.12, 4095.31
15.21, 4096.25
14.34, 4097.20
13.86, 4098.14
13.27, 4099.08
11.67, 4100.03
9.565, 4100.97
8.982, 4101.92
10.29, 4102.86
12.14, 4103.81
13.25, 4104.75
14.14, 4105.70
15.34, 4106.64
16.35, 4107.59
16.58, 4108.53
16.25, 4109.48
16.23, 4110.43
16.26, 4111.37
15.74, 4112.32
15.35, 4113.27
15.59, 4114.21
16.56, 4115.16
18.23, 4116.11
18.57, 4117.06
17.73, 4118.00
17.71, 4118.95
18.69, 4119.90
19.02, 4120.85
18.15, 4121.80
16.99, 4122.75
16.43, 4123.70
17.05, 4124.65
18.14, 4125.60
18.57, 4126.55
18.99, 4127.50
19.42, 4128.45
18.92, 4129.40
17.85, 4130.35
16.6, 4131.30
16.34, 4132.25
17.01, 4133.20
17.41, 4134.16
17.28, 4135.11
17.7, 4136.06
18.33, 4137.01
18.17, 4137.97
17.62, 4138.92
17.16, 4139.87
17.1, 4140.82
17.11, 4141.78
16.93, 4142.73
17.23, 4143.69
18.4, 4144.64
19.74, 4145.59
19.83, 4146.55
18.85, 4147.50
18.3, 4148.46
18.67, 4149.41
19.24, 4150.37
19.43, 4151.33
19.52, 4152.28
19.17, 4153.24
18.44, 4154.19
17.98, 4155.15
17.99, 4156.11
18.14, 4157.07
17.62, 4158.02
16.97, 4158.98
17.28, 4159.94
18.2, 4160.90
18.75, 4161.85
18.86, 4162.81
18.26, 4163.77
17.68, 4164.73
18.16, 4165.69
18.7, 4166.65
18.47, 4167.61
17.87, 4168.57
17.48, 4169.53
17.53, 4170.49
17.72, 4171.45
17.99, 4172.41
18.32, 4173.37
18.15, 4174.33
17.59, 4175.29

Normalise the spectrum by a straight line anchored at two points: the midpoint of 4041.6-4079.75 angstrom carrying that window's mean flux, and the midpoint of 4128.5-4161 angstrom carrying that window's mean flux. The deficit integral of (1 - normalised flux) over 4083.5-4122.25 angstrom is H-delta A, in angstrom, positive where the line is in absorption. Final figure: 4.49 angstrom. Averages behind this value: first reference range 17.9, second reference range 18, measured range 15.9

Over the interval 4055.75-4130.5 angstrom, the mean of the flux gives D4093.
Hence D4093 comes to 16.9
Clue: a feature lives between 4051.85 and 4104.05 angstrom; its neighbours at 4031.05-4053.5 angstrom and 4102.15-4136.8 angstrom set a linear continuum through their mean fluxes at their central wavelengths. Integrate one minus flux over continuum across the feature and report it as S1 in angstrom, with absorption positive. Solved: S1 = 1.3 angstrom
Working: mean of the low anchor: 17.9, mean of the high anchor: 16.7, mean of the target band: 16.9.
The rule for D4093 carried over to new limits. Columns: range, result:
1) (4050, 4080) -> 18.1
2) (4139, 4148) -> 18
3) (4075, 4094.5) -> 17.7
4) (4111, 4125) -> 17.2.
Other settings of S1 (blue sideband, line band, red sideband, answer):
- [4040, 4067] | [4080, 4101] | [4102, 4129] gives 0.8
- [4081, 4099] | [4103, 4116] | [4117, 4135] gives 1.6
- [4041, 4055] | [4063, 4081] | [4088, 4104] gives -1.9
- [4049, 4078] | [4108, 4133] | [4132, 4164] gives 1.0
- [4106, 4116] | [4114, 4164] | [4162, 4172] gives -2.8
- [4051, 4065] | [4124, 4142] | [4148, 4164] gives 0.6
